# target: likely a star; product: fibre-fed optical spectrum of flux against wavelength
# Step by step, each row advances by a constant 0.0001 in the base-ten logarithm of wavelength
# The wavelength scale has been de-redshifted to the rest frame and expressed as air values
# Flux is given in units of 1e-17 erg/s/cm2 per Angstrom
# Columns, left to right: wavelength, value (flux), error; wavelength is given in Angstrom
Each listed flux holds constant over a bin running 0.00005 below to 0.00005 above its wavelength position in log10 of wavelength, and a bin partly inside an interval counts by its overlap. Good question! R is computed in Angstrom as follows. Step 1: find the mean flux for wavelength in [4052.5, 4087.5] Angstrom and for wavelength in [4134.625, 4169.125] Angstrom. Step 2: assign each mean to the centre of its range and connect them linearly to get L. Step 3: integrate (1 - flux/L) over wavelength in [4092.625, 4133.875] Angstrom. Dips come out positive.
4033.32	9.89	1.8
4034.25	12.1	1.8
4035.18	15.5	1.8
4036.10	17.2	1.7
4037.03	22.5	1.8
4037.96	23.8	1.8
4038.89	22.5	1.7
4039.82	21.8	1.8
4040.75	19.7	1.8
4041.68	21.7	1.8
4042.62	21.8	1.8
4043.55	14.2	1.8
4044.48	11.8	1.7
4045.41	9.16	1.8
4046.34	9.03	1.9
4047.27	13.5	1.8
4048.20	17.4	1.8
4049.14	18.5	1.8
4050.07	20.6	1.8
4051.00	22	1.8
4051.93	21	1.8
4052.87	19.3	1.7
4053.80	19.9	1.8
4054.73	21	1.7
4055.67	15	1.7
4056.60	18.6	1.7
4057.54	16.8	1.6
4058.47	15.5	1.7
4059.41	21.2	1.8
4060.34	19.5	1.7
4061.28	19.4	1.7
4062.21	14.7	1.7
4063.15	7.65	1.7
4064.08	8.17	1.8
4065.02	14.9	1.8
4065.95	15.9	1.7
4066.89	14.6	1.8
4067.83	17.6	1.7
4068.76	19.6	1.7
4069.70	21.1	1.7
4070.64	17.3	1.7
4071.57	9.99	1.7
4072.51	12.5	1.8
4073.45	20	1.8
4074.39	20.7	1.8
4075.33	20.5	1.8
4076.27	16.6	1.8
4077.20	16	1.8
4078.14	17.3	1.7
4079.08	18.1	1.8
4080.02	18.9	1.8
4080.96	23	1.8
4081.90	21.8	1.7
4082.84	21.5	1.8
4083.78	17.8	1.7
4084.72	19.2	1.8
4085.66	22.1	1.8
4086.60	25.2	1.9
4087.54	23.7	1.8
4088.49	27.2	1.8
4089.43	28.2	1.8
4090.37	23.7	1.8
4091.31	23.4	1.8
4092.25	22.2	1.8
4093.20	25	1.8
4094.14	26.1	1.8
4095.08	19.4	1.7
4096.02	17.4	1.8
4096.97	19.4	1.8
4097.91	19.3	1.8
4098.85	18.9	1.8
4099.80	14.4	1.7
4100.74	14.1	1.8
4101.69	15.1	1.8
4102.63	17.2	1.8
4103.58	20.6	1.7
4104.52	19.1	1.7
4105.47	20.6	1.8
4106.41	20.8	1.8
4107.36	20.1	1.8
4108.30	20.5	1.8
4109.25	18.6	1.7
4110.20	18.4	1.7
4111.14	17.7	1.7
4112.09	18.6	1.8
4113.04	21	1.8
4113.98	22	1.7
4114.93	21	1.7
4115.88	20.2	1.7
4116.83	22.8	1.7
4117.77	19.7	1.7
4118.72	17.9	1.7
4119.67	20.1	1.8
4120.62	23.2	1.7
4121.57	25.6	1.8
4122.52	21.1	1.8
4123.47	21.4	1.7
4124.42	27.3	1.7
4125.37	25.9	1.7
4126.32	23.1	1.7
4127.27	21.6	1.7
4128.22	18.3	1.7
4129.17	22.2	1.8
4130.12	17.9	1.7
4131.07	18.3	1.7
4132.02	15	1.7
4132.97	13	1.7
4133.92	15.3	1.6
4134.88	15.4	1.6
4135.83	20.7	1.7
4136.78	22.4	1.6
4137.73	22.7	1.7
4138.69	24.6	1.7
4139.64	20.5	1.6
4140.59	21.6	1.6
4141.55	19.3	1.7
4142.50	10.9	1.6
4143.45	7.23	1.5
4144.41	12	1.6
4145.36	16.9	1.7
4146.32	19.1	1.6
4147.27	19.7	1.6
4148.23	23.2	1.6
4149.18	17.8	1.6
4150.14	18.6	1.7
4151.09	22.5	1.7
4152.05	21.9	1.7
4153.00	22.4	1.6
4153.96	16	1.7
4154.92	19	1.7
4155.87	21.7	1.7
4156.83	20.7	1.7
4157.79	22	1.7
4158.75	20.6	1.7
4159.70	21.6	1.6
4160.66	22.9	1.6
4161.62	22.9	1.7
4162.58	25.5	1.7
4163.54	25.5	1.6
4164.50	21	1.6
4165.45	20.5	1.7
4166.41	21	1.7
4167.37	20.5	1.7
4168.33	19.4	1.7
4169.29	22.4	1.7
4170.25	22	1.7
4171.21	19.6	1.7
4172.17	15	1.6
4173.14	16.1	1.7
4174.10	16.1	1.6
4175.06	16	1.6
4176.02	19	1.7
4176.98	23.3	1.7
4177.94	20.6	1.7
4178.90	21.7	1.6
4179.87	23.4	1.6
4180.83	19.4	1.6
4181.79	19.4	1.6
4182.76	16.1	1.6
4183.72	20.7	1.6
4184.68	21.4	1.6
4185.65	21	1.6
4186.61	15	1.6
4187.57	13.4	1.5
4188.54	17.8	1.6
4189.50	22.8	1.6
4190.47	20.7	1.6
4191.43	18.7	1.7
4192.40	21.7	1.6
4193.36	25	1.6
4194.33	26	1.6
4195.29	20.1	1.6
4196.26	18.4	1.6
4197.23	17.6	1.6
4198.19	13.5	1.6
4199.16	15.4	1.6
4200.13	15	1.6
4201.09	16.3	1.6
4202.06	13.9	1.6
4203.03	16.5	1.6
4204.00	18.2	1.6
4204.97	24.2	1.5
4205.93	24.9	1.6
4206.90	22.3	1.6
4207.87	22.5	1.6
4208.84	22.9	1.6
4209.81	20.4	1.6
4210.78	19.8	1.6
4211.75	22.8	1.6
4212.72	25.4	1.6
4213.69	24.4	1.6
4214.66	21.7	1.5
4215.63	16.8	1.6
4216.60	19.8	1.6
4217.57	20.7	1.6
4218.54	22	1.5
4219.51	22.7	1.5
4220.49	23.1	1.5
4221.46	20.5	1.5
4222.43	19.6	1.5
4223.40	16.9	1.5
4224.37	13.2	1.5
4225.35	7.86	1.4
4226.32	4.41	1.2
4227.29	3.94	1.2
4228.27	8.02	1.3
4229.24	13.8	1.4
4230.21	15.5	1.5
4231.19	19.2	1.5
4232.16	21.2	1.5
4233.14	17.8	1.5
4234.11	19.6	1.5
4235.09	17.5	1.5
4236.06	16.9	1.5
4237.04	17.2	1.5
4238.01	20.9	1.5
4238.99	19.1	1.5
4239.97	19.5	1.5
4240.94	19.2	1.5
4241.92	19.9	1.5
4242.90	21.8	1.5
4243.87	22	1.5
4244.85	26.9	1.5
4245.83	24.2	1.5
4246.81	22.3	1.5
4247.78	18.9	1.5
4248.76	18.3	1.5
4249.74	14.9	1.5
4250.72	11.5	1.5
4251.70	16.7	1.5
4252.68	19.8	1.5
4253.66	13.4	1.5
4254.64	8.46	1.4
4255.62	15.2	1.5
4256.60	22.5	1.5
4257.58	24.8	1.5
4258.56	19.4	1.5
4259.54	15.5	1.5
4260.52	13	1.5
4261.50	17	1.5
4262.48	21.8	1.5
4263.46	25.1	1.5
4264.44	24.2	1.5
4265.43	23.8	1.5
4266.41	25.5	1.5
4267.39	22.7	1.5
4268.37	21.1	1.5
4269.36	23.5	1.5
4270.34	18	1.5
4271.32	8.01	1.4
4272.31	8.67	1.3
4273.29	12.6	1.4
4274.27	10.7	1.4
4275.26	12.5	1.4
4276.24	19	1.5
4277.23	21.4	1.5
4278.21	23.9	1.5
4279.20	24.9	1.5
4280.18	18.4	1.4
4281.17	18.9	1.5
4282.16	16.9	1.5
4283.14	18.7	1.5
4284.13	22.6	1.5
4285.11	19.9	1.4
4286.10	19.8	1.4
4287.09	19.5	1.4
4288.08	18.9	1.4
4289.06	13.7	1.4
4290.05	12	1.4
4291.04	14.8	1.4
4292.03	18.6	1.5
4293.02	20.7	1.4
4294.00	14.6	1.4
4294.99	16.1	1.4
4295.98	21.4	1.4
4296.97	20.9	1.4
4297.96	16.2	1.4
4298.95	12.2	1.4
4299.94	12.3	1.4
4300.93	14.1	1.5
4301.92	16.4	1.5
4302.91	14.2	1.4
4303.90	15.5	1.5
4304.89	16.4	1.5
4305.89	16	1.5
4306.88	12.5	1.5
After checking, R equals -2.00 Angstrom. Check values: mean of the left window 17.9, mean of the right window 20.1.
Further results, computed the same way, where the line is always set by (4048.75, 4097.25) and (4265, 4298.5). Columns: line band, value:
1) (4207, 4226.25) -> -1.4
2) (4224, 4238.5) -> 3.1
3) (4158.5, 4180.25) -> -2.3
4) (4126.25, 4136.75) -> 0.4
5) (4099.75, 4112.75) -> 0.4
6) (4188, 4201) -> -0.5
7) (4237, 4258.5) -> -0.8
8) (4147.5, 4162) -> -1.6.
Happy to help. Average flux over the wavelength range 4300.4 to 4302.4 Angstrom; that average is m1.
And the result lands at 15.2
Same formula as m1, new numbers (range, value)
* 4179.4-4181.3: 21.4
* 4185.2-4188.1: 16.4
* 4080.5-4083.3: 22.1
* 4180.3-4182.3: 19.5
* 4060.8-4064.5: 12.6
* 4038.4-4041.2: 21.4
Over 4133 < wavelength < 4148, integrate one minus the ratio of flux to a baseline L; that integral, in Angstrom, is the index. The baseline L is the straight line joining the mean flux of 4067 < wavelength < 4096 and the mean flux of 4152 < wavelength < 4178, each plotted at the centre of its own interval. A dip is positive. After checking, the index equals 1.9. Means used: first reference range 20.4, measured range 17.8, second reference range 20.5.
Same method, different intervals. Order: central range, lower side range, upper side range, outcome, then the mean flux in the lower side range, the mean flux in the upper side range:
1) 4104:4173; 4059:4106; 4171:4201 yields -4.0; 19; 19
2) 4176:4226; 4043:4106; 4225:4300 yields -4.8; 18.4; 17.7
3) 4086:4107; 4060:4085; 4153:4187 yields -3.6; 17.2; 20.3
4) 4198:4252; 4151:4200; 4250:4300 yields 1.4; 20.1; 17.9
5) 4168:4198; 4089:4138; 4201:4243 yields -0.8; 20.3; 18.5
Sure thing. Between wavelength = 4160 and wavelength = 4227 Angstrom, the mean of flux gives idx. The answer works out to 19.6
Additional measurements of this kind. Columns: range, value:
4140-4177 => 19.5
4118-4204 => 19.6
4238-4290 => 18.8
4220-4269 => 18.1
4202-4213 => 21.3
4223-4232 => 11.7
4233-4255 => 18.6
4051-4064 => 17.5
